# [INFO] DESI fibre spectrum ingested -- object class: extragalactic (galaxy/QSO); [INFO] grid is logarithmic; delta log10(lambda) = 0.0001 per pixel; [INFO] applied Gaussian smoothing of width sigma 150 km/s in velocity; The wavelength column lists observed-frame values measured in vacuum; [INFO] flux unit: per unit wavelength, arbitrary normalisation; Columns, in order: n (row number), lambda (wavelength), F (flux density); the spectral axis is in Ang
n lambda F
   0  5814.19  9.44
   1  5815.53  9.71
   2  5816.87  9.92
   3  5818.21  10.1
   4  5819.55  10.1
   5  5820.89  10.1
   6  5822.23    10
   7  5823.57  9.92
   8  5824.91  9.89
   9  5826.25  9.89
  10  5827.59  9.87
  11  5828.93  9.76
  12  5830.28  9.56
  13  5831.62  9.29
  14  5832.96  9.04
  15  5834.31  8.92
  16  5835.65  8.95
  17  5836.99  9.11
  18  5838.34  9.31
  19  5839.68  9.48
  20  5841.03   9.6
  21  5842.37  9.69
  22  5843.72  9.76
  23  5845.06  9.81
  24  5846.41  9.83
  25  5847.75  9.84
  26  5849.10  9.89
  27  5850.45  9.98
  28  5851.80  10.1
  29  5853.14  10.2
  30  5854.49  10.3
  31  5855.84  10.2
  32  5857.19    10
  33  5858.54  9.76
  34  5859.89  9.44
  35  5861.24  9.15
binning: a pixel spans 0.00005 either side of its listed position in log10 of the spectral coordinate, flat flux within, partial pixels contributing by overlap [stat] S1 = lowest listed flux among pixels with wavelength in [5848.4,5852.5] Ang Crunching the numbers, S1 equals 9.89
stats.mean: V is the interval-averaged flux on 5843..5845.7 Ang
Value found 9.79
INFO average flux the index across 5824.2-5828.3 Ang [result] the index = 9.9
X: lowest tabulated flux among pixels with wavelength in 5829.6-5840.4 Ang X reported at 8.92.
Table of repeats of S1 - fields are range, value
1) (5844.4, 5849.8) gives 9.81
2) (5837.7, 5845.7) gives 9.31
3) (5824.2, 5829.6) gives 9.76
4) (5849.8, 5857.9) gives 9.98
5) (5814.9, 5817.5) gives 9.71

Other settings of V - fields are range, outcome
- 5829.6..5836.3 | 9.15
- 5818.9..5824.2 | 10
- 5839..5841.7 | 9.55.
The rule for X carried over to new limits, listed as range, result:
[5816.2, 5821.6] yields 9.92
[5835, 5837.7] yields 8.95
